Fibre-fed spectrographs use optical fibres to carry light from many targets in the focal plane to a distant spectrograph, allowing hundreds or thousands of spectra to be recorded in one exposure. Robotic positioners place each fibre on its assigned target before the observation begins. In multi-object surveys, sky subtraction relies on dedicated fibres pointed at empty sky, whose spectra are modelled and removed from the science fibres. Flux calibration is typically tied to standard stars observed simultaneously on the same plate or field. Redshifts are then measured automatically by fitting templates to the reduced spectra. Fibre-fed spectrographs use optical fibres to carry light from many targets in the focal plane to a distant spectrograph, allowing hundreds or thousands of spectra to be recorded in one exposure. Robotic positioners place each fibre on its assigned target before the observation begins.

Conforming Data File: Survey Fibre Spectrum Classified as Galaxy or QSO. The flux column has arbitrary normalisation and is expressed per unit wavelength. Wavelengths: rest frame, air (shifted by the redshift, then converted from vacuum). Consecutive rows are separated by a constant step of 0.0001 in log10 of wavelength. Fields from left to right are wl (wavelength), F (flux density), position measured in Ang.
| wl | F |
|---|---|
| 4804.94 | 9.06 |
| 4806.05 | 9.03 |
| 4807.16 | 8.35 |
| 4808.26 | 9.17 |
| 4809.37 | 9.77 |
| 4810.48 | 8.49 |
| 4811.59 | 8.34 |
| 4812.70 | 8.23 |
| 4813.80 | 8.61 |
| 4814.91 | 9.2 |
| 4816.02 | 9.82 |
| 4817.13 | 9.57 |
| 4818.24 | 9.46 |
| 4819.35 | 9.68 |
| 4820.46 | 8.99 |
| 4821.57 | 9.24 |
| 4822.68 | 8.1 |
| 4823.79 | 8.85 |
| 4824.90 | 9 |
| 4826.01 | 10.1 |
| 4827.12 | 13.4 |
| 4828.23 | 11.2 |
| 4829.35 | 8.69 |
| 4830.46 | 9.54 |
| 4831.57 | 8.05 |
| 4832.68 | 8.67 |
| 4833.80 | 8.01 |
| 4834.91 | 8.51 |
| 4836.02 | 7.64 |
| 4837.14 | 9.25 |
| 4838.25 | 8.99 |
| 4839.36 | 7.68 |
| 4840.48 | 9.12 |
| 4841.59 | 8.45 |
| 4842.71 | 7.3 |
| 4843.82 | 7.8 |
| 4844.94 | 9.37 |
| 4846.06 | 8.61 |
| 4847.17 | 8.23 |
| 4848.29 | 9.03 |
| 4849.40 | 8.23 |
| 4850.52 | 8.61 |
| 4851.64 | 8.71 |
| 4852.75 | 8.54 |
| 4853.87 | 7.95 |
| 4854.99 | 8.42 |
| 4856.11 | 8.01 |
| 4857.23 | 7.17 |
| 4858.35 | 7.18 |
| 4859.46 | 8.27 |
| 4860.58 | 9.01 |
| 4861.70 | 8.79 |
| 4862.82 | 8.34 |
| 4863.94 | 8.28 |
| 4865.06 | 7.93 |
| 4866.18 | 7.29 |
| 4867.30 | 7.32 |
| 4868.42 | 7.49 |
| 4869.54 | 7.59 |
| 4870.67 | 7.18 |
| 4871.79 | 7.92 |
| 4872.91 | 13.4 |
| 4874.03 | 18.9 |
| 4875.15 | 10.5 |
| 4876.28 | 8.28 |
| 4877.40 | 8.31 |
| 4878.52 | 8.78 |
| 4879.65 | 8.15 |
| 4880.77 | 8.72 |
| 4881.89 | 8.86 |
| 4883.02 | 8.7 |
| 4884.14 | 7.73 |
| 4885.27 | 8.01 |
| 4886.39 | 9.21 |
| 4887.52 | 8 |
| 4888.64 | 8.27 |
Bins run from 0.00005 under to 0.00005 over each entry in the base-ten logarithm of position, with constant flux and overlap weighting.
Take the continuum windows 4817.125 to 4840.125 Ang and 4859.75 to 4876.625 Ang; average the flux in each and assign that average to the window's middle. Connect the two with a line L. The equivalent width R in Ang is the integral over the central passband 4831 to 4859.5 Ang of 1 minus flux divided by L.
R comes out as 2.7 Ang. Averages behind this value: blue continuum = 9.16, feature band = 8.3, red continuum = 9.21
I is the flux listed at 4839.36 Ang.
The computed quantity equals 7.68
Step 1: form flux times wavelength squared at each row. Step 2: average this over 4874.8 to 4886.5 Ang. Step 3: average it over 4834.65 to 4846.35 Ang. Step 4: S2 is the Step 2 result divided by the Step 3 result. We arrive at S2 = 1.0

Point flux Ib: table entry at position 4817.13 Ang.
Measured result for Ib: 9.57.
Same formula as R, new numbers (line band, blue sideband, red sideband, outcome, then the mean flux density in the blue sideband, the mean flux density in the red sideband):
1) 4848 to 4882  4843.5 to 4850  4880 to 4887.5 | -0.9 Ang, 8.57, 8.49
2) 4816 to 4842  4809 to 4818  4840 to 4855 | -1.2 Ang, 9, 8.45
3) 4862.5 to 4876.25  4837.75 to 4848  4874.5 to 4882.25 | -0.8 Ang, 8.41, 8.92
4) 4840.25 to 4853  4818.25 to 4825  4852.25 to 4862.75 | -0.1 Ang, 9.02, 8.15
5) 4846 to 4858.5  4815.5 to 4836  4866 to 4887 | 1.3 Ang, 9.34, 9.1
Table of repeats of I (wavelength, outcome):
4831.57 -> 8.05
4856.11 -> 8.01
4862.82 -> 8.34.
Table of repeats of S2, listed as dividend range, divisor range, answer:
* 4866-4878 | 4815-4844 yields 1.07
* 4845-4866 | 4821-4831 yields 0.86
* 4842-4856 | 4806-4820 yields 0.94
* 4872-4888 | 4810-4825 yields 1.10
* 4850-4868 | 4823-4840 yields 0.90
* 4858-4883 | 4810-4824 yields 1.02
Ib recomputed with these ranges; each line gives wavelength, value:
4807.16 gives 8.35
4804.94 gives 9.06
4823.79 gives 8.85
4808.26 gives 9.17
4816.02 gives 9.82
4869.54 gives 7.59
